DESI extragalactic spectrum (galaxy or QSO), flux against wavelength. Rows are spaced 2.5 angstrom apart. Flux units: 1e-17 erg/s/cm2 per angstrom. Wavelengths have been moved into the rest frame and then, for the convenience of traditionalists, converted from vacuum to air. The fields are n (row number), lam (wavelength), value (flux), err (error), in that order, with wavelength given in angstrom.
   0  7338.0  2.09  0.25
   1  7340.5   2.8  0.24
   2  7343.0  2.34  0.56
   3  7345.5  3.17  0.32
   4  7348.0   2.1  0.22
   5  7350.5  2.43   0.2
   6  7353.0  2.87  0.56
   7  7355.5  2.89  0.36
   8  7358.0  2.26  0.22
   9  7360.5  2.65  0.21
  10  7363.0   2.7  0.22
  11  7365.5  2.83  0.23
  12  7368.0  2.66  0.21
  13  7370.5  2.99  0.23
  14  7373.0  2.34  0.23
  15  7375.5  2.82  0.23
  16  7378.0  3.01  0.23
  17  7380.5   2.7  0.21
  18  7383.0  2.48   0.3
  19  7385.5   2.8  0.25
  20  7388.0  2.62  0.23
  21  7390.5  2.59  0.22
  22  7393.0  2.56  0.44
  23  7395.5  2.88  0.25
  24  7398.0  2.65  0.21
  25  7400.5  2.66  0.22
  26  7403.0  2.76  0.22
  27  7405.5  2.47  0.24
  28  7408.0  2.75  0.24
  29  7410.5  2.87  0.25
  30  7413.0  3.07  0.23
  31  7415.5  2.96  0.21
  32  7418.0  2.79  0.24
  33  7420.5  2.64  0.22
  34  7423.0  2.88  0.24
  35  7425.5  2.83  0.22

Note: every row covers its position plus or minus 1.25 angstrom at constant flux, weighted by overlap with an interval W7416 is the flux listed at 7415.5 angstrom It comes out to 2.96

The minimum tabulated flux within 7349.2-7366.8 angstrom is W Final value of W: 2.26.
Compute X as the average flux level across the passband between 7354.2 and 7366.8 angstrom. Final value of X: 2.67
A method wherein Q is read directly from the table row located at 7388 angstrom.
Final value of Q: 2.62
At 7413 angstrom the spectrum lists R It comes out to 3.07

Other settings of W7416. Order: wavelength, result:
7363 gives 2.7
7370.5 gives 2.99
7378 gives 3.01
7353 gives 2.87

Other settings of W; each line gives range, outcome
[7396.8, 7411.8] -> 2.47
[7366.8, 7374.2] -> 2.34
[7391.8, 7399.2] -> 2.56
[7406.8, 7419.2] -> 2.75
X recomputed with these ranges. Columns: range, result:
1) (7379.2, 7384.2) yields 2.6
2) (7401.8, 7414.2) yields 2.78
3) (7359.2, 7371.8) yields 2.76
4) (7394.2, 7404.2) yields 2.74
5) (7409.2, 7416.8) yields 2.96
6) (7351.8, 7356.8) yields 2.87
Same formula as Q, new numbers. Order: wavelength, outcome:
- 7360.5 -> 2.65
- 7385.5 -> 2.8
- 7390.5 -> 2.59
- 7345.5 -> 3.17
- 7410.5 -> 2.87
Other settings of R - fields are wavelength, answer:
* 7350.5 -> 2.43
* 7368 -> 2.66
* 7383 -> 2.48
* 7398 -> 2.65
